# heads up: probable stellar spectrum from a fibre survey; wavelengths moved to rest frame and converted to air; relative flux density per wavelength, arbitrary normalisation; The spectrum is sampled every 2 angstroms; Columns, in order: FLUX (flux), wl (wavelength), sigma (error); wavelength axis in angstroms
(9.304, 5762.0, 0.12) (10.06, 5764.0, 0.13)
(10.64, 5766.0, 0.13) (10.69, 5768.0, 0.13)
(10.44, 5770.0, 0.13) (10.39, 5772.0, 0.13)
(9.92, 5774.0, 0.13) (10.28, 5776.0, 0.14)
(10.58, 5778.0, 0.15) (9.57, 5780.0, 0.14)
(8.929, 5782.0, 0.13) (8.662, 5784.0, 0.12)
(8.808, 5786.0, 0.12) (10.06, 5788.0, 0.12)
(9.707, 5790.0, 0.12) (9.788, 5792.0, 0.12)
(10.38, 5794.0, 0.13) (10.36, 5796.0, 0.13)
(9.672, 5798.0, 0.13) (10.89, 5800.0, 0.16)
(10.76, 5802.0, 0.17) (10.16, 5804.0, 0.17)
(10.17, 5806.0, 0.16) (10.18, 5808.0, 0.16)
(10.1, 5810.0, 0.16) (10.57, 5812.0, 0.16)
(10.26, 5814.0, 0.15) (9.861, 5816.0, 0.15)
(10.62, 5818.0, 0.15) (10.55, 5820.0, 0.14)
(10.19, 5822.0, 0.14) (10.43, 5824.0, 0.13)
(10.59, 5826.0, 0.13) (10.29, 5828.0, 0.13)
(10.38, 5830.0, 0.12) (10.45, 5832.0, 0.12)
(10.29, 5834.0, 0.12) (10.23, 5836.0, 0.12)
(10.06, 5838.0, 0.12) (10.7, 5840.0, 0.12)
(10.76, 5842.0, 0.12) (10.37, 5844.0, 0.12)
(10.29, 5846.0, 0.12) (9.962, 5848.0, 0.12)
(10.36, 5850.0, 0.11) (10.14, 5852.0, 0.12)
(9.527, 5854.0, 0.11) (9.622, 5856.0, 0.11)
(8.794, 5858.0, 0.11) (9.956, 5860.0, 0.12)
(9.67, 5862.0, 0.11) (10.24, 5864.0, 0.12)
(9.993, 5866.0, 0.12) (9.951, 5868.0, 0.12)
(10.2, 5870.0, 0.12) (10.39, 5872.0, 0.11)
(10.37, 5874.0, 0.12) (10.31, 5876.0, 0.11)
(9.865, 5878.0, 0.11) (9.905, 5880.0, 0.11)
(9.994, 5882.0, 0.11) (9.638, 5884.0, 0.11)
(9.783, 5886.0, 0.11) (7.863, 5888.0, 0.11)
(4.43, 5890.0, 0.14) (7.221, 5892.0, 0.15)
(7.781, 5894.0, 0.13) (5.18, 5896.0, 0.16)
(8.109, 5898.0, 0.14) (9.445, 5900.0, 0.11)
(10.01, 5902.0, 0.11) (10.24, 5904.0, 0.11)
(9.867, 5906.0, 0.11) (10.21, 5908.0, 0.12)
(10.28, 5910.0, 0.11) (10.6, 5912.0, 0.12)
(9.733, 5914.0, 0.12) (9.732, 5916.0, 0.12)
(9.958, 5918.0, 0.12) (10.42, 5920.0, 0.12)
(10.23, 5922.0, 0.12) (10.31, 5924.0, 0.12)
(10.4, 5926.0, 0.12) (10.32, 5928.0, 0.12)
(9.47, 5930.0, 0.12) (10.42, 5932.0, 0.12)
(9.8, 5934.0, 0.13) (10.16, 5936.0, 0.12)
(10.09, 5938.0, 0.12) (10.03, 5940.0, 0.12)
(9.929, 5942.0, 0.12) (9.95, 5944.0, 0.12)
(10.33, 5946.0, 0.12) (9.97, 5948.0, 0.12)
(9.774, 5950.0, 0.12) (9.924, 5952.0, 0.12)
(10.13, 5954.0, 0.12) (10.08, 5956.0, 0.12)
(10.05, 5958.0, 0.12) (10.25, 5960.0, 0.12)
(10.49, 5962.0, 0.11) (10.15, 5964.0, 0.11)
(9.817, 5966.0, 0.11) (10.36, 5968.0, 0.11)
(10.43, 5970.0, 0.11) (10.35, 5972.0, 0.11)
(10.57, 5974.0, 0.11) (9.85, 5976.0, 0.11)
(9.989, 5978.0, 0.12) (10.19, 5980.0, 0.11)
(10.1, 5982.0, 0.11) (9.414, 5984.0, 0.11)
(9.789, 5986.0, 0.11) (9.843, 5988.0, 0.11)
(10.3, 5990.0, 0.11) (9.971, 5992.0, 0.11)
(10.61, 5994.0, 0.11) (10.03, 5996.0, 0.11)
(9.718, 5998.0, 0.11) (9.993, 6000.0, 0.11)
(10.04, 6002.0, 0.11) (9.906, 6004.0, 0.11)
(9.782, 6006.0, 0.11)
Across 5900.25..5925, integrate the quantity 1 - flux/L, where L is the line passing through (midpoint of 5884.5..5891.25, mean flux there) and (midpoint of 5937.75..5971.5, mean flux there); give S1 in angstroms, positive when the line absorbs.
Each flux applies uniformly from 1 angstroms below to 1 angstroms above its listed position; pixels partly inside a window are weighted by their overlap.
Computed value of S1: -4.8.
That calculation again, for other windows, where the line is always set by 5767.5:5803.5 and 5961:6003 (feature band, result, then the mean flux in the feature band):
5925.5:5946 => 0.02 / 10.1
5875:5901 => 4.19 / 8.42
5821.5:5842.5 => -0.80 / 10.4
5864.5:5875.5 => -0.17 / 10.2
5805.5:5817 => -0.22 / 10.2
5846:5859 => 0.32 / 9.78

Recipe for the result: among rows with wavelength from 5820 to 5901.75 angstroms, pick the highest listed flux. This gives 10.76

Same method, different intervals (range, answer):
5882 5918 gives 10.6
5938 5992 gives 10.57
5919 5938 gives 10.42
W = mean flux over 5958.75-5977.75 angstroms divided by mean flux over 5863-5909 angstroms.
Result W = 1.12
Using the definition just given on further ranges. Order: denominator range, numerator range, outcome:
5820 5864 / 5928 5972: 0.99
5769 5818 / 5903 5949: 1.01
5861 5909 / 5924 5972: 1.10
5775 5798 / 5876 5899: 0.85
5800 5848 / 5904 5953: 0.97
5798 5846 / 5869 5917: 0.89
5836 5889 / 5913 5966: 1.01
